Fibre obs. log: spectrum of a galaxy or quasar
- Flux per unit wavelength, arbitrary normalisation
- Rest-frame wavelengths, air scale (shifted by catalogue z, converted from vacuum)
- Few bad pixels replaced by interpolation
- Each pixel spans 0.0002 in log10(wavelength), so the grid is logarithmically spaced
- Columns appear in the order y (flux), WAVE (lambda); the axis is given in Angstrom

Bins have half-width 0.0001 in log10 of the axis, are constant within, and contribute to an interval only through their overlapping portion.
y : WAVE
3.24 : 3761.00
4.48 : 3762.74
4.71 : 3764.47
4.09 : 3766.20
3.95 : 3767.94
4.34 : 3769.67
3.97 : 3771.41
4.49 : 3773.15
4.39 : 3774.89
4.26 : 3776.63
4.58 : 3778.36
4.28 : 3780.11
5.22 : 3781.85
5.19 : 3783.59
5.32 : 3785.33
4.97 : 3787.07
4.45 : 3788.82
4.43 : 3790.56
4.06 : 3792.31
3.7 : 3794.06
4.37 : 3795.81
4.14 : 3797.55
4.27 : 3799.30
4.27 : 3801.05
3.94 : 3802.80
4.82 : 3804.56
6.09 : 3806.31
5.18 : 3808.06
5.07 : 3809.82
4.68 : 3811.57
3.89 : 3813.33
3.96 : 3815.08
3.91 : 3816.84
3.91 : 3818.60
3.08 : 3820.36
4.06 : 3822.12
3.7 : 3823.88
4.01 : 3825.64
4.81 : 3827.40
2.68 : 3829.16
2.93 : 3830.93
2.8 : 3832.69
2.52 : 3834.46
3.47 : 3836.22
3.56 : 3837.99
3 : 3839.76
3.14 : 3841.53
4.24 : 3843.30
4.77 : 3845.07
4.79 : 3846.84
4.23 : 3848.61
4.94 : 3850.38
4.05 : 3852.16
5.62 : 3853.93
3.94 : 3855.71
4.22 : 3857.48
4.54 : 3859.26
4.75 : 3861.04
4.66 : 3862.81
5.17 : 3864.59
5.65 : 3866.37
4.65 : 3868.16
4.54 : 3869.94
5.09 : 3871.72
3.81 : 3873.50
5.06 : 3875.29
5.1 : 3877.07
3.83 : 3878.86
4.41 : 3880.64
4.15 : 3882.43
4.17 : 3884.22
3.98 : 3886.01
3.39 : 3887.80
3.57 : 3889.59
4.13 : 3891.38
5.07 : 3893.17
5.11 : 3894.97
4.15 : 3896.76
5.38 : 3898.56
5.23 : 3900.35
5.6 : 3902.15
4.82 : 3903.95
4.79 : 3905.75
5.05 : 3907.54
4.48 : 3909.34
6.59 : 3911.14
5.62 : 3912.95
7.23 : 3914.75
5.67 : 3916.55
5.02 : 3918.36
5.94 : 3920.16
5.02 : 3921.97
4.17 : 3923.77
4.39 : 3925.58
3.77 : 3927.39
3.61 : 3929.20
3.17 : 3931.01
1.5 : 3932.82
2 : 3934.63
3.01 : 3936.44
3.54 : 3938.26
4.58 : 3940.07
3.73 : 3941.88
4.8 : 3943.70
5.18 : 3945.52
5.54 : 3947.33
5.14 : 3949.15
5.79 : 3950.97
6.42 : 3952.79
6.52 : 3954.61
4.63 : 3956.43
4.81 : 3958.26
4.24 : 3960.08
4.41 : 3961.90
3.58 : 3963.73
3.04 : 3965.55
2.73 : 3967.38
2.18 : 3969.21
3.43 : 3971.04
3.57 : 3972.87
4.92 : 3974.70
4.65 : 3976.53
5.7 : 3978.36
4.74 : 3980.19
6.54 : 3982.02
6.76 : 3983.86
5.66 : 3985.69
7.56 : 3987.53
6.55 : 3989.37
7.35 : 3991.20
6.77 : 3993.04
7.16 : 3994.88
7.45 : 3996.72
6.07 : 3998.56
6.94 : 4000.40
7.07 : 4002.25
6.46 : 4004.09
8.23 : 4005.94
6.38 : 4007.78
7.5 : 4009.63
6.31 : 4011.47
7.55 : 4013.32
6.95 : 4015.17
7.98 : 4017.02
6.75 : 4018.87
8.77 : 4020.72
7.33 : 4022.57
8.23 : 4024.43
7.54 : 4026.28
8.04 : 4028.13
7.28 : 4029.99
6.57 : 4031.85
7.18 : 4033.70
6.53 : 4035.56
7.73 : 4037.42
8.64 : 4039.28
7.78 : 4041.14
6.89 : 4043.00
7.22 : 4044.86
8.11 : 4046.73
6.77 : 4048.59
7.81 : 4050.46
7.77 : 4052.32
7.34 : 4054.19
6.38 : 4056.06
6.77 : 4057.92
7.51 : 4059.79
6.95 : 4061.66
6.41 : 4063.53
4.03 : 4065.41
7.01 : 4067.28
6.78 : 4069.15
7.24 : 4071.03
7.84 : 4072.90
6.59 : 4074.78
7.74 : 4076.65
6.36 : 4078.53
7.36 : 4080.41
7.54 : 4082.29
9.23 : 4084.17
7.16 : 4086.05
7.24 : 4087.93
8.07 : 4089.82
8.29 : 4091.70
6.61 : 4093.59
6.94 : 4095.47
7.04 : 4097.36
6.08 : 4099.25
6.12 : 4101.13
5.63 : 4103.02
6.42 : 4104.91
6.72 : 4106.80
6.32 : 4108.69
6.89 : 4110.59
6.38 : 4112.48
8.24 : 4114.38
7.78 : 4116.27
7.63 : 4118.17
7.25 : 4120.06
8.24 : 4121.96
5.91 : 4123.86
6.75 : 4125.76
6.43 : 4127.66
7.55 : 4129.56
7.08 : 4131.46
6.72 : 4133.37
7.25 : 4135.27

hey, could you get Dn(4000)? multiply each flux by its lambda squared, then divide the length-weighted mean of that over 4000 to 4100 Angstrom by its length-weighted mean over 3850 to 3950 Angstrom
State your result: 1.7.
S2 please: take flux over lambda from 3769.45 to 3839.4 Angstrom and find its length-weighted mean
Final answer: 4.18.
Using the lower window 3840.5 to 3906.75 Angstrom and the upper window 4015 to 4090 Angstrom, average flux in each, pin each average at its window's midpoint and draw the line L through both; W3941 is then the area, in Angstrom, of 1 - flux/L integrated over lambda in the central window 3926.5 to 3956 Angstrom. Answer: 7.1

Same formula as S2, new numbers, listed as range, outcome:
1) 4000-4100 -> 7.24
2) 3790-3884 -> 4.24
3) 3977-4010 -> 6.68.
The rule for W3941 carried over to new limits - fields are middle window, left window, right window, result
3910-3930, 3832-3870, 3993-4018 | 1.09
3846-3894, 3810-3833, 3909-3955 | -3.70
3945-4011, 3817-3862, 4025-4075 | 5.02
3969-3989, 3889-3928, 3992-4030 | 4.24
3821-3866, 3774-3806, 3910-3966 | 5.03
